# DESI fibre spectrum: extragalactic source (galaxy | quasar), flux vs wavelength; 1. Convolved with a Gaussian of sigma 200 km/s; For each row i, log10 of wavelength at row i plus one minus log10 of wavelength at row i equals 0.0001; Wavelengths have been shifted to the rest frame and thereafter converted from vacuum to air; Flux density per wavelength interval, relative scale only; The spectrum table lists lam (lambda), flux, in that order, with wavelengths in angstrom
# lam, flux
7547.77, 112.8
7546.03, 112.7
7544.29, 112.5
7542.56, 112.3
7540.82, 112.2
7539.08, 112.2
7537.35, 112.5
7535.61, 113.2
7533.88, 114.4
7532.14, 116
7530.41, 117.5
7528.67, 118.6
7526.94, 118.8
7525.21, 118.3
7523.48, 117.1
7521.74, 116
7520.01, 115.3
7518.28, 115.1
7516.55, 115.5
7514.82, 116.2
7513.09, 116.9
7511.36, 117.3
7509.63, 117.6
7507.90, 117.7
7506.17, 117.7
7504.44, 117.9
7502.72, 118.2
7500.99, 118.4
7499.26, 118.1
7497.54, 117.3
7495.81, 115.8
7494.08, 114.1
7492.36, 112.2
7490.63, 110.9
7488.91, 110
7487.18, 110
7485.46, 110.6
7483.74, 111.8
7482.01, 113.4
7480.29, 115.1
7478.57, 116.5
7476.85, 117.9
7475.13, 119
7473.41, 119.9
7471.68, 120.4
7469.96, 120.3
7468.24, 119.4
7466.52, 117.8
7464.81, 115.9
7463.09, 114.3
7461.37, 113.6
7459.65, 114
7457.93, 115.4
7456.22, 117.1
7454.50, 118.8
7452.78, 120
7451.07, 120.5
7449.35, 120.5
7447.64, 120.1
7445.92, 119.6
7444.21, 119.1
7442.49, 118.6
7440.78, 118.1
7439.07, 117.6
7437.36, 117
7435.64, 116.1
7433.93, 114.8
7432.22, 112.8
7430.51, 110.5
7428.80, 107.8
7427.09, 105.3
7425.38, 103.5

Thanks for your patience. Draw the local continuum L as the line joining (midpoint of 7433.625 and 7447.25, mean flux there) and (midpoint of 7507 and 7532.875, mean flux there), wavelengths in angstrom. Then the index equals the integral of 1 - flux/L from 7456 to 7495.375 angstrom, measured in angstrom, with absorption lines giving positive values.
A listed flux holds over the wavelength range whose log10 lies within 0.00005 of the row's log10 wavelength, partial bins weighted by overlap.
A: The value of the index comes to 0.7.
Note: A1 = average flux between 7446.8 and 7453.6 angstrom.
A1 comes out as 120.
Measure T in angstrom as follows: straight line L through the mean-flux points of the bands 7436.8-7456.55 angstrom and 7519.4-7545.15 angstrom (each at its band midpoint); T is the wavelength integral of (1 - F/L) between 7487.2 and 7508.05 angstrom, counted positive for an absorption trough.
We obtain 0.2 angstrom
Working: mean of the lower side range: 119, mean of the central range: 115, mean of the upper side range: 115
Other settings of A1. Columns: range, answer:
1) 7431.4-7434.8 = 114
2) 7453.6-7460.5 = 116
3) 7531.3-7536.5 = 114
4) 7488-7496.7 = 112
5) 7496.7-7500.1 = 118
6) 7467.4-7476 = 120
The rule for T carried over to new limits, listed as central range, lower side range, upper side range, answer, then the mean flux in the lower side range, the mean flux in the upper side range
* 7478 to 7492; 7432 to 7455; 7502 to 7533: 0.6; 118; 117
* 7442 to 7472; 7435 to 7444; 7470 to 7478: 0.1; 118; 119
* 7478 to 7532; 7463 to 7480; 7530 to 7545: 0.1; 118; 114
